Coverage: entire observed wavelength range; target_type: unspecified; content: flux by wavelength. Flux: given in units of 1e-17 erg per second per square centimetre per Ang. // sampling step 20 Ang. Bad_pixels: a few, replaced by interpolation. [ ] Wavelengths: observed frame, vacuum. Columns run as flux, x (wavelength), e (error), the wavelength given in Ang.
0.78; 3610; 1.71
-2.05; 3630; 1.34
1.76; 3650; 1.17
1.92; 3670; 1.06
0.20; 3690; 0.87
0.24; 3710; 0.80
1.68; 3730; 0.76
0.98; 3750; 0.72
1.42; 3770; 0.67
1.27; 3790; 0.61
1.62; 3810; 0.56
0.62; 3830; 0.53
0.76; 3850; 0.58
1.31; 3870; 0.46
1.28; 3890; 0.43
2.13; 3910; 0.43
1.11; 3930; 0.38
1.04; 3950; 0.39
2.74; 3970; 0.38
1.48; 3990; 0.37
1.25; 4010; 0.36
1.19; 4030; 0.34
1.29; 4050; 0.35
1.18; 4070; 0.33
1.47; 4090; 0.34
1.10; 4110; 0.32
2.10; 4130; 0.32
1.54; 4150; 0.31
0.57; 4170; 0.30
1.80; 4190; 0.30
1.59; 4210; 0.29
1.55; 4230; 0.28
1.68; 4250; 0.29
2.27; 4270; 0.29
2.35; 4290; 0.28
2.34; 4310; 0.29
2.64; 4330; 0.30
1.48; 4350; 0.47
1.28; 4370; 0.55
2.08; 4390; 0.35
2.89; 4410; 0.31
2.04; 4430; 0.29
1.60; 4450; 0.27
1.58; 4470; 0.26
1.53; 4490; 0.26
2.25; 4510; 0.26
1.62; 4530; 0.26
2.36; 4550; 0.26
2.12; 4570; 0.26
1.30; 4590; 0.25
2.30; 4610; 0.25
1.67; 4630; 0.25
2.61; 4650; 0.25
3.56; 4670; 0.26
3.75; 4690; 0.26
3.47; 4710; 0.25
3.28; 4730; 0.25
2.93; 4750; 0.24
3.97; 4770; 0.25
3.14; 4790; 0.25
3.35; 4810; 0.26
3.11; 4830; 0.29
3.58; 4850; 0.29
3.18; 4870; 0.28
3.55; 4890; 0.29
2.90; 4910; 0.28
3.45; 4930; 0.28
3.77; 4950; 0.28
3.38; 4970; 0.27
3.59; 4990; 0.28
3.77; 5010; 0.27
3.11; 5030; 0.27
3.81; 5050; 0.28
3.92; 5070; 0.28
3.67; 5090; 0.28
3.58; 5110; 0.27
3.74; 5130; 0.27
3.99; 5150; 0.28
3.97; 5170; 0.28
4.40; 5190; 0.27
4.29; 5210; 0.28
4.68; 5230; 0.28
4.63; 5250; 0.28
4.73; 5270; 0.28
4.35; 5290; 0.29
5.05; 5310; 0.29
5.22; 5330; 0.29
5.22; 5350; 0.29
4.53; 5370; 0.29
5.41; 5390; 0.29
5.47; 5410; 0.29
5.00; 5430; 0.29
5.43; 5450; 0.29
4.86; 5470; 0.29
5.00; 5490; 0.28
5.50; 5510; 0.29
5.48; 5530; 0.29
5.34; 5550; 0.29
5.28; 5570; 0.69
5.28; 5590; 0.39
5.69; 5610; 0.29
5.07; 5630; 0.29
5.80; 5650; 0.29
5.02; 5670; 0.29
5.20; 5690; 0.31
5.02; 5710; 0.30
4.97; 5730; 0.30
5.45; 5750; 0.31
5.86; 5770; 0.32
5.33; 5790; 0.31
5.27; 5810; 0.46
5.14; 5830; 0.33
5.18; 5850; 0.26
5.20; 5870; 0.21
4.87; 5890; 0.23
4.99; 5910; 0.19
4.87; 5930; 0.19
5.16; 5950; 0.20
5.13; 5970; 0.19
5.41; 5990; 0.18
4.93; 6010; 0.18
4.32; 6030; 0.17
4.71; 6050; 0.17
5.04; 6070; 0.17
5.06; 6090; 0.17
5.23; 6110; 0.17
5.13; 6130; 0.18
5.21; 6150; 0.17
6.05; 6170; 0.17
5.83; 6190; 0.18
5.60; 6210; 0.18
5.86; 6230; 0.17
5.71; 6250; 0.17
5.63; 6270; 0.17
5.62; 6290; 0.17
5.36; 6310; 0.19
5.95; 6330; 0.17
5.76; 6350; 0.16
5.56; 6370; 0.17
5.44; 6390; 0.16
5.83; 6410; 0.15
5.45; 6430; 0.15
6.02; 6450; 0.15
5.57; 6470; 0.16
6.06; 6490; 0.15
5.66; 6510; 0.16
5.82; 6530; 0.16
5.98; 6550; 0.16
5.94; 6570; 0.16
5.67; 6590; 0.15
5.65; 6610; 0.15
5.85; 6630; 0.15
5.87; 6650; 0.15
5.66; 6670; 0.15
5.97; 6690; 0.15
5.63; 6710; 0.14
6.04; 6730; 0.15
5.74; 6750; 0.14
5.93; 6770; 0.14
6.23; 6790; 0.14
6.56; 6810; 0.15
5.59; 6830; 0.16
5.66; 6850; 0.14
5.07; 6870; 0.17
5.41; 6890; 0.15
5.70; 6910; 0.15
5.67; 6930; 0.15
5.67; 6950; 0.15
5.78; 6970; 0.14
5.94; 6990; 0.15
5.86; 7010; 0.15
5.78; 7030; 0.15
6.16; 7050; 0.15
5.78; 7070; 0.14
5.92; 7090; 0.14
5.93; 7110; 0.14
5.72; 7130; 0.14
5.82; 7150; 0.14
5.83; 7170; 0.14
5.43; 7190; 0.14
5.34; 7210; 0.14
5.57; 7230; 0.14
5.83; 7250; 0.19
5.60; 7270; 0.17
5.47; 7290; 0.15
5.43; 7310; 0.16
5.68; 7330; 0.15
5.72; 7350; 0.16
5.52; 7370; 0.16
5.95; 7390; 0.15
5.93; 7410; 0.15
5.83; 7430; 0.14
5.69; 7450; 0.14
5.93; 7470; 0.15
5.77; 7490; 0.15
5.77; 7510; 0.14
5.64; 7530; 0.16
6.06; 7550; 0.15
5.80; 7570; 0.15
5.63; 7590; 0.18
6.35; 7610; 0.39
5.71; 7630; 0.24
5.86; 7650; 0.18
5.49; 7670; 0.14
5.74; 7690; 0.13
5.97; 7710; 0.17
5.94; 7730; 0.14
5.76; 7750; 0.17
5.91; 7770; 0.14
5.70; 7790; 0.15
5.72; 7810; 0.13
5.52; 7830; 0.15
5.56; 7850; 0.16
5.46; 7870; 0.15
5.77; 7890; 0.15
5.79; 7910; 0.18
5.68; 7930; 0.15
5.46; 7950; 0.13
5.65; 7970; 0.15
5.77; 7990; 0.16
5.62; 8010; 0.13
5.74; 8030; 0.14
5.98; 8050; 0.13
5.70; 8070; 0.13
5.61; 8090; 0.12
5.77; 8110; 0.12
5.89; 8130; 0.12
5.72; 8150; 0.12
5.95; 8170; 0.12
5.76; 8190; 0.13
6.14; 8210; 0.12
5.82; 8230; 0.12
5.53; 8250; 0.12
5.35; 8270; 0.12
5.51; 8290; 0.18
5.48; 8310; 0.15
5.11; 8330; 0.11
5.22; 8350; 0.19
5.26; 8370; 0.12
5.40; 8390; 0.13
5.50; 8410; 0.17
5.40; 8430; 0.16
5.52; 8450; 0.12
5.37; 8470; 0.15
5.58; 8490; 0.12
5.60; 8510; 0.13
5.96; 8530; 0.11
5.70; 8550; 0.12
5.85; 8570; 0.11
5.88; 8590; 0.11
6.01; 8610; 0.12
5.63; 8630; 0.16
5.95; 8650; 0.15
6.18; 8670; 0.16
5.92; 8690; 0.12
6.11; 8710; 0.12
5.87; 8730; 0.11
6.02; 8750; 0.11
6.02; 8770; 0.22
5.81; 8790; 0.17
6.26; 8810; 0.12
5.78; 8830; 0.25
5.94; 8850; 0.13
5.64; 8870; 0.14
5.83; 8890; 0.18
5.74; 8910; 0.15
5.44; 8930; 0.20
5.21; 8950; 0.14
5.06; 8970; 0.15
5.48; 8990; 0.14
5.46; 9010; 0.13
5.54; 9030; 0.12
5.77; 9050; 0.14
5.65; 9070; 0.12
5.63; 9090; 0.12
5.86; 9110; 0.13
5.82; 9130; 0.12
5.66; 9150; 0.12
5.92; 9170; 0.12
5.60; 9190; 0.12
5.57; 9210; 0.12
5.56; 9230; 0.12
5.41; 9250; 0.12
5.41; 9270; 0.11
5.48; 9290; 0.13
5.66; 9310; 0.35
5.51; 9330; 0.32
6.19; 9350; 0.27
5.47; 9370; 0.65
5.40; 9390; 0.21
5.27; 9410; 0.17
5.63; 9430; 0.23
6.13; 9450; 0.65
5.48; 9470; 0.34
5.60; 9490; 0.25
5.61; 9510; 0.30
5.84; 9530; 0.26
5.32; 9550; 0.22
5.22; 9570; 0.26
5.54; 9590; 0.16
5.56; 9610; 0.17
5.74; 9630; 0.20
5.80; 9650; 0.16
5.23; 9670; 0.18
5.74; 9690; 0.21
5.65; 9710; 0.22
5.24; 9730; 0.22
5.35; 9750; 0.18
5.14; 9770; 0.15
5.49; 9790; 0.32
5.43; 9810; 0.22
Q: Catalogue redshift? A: 0.167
